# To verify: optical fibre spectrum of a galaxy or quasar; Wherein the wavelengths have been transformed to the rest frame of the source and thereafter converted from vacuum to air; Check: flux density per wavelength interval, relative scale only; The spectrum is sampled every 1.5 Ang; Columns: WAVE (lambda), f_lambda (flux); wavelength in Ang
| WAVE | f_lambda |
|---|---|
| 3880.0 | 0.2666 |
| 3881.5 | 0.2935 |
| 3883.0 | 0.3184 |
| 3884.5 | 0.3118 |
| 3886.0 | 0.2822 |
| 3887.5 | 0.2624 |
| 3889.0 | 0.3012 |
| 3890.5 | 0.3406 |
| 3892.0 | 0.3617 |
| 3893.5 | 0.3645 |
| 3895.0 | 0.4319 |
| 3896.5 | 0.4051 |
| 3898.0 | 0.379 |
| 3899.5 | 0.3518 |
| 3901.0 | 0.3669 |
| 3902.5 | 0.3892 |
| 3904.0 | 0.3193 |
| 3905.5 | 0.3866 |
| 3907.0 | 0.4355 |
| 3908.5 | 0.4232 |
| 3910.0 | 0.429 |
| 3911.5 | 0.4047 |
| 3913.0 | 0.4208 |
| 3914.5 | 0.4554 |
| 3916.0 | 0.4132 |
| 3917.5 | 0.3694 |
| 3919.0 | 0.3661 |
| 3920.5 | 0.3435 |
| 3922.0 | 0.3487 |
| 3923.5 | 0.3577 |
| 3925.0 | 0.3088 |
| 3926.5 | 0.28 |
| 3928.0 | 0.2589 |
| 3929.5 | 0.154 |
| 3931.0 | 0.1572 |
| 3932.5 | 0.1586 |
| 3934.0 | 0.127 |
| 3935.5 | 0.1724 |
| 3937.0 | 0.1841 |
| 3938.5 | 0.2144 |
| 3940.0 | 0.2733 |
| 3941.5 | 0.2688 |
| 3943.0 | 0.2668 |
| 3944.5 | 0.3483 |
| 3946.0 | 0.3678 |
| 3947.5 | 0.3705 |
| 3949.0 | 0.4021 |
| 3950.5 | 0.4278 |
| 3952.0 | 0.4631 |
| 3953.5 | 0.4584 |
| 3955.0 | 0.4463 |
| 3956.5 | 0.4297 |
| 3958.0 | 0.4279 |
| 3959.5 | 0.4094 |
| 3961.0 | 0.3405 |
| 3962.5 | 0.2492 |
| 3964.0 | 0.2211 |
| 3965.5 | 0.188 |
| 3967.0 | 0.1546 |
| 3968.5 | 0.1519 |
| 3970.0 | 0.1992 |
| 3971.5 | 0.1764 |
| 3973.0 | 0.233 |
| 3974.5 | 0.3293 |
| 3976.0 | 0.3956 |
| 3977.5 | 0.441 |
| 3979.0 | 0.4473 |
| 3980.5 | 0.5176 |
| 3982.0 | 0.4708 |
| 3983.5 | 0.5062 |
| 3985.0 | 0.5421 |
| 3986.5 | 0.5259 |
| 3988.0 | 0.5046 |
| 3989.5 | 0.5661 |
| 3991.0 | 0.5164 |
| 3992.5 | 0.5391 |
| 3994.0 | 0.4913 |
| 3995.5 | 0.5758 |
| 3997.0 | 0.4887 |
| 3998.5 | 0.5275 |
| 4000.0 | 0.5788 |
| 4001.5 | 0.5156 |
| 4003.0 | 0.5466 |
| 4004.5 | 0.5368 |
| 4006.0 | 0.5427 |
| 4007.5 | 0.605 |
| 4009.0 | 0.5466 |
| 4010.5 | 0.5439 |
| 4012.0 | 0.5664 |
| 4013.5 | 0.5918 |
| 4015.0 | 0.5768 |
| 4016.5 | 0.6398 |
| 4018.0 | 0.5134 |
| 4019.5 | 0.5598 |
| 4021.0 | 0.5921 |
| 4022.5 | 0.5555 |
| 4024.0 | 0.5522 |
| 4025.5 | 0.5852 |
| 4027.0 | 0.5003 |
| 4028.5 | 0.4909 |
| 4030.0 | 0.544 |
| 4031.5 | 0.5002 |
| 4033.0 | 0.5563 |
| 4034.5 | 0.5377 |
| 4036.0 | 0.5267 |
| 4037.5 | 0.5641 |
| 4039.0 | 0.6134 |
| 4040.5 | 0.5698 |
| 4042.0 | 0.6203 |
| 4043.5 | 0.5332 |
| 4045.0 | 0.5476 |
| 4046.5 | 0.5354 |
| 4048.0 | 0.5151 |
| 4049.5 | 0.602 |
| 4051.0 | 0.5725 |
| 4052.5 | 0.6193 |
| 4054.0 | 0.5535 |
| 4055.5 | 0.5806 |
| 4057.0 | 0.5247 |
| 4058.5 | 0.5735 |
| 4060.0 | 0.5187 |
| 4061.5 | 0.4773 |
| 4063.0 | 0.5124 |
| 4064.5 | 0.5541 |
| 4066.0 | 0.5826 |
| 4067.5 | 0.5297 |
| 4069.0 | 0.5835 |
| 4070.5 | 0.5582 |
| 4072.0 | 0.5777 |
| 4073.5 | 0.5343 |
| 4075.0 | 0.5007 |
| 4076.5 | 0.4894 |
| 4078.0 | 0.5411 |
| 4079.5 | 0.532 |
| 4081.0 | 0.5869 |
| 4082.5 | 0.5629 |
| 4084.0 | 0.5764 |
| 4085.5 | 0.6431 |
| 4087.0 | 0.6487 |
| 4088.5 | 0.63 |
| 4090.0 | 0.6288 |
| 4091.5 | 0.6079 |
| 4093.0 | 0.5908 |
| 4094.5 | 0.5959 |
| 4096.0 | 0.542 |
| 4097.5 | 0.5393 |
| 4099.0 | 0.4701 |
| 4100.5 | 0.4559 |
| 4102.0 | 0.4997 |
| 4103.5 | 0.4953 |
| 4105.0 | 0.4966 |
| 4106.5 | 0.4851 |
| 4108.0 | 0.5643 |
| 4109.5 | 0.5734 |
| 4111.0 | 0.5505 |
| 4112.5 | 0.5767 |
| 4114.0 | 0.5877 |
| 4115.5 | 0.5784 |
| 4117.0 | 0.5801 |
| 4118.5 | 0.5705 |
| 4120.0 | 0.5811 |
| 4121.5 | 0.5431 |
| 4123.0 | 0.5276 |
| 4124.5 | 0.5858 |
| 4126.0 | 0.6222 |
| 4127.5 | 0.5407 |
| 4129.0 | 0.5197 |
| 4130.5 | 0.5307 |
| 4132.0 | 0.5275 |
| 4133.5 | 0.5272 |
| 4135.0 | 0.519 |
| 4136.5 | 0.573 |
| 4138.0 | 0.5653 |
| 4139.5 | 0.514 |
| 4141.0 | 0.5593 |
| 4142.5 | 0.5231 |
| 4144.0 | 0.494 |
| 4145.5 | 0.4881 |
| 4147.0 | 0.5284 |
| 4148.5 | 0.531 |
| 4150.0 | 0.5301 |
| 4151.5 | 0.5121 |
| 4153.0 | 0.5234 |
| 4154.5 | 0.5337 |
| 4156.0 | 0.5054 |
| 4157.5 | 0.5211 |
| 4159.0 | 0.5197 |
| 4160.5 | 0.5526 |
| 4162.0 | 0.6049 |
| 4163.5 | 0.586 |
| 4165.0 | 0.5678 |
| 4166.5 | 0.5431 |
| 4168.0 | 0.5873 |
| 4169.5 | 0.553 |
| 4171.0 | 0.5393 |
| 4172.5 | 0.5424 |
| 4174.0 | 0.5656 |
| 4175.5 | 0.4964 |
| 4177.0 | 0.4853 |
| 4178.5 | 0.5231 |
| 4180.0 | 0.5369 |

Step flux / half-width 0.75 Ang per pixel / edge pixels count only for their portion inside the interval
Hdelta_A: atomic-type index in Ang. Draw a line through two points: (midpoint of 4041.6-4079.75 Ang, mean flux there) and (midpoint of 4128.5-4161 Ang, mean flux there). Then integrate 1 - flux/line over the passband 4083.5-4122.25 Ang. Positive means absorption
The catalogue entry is -1.7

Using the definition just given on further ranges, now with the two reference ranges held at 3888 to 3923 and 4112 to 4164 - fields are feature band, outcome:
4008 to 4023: -3.6 Ang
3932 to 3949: 6.2 Ang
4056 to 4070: -1.4 Ang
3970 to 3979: 2.4 Ang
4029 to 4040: -1.8 Ang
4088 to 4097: -1.5 Ang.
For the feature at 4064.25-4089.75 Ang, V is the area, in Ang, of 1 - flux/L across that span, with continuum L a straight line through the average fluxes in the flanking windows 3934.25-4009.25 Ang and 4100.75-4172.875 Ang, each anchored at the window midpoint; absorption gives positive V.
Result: -4.0 Ang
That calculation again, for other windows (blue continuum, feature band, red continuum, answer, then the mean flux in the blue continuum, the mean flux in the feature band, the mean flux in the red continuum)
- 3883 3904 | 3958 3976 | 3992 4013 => 8.4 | 0.348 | 0.255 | 0.544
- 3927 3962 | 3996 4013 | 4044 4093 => -4.5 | 0.309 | 0.546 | 0.563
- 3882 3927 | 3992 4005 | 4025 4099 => -1.4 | 0.364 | 0.533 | 0.558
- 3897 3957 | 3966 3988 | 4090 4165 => 1.4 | 0.337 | 0.366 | 0.543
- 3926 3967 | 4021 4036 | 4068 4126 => -3.4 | 0.296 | 0.538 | 0.558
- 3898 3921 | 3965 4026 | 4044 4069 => 1.1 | 0.392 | 0.48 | 0.551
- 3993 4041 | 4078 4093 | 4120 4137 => -1.3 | 0.551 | 0.598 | 0.548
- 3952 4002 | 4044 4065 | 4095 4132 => -2.7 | 0.411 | 0.549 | 0.542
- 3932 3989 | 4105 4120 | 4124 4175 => -1.7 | 0.339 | 0.561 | 0.542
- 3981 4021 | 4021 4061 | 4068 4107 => -0.4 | 0.544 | 0.554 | 0.553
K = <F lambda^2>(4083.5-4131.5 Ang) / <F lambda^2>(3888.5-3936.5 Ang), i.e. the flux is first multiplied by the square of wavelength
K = 1.84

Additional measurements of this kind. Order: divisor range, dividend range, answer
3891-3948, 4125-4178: 1.85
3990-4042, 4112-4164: 1.05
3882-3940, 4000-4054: 1.83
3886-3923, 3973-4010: 1.41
